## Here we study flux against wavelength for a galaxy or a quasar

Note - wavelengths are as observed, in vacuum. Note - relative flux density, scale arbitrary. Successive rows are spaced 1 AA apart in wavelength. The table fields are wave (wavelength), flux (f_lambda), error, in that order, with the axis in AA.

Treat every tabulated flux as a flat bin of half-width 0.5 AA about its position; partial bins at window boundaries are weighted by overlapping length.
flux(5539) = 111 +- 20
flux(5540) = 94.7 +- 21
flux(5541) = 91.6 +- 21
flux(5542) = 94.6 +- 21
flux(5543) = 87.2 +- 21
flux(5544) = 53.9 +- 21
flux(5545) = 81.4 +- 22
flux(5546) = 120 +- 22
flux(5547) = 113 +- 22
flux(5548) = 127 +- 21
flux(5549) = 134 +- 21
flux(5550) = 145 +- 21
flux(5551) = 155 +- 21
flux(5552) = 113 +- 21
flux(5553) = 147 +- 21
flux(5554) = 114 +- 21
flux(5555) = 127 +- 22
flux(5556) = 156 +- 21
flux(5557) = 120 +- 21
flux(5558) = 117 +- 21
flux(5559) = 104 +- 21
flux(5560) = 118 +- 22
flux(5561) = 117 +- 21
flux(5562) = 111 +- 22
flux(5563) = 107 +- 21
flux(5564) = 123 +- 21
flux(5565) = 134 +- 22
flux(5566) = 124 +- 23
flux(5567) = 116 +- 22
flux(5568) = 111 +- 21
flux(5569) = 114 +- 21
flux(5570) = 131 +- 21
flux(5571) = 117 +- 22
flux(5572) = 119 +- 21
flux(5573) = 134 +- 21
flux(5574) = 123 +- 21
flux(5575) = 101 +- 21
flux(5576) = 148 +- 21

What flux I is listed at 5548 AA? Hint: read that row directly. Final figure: 127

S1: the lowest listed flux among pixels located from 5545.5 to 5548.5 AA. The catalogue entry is 113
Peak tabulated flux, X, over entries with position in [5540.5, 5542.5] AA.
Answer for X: 94.6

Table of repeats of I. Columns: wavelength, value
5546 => 120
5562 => 111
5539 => 111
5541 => 91.6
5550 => 145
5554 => 114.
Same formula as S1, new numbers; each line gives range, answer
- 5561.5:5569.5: 107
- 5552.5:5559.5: 104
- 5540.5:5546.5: 53.9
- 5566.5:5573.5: 111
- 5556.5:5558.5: 117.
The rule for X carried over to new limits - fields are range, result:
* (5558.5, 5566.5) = 134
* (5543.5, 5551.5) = 155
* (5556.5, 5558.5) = 120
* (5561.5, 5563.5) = 111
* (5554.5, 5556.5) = 156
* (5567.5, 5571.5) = 131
